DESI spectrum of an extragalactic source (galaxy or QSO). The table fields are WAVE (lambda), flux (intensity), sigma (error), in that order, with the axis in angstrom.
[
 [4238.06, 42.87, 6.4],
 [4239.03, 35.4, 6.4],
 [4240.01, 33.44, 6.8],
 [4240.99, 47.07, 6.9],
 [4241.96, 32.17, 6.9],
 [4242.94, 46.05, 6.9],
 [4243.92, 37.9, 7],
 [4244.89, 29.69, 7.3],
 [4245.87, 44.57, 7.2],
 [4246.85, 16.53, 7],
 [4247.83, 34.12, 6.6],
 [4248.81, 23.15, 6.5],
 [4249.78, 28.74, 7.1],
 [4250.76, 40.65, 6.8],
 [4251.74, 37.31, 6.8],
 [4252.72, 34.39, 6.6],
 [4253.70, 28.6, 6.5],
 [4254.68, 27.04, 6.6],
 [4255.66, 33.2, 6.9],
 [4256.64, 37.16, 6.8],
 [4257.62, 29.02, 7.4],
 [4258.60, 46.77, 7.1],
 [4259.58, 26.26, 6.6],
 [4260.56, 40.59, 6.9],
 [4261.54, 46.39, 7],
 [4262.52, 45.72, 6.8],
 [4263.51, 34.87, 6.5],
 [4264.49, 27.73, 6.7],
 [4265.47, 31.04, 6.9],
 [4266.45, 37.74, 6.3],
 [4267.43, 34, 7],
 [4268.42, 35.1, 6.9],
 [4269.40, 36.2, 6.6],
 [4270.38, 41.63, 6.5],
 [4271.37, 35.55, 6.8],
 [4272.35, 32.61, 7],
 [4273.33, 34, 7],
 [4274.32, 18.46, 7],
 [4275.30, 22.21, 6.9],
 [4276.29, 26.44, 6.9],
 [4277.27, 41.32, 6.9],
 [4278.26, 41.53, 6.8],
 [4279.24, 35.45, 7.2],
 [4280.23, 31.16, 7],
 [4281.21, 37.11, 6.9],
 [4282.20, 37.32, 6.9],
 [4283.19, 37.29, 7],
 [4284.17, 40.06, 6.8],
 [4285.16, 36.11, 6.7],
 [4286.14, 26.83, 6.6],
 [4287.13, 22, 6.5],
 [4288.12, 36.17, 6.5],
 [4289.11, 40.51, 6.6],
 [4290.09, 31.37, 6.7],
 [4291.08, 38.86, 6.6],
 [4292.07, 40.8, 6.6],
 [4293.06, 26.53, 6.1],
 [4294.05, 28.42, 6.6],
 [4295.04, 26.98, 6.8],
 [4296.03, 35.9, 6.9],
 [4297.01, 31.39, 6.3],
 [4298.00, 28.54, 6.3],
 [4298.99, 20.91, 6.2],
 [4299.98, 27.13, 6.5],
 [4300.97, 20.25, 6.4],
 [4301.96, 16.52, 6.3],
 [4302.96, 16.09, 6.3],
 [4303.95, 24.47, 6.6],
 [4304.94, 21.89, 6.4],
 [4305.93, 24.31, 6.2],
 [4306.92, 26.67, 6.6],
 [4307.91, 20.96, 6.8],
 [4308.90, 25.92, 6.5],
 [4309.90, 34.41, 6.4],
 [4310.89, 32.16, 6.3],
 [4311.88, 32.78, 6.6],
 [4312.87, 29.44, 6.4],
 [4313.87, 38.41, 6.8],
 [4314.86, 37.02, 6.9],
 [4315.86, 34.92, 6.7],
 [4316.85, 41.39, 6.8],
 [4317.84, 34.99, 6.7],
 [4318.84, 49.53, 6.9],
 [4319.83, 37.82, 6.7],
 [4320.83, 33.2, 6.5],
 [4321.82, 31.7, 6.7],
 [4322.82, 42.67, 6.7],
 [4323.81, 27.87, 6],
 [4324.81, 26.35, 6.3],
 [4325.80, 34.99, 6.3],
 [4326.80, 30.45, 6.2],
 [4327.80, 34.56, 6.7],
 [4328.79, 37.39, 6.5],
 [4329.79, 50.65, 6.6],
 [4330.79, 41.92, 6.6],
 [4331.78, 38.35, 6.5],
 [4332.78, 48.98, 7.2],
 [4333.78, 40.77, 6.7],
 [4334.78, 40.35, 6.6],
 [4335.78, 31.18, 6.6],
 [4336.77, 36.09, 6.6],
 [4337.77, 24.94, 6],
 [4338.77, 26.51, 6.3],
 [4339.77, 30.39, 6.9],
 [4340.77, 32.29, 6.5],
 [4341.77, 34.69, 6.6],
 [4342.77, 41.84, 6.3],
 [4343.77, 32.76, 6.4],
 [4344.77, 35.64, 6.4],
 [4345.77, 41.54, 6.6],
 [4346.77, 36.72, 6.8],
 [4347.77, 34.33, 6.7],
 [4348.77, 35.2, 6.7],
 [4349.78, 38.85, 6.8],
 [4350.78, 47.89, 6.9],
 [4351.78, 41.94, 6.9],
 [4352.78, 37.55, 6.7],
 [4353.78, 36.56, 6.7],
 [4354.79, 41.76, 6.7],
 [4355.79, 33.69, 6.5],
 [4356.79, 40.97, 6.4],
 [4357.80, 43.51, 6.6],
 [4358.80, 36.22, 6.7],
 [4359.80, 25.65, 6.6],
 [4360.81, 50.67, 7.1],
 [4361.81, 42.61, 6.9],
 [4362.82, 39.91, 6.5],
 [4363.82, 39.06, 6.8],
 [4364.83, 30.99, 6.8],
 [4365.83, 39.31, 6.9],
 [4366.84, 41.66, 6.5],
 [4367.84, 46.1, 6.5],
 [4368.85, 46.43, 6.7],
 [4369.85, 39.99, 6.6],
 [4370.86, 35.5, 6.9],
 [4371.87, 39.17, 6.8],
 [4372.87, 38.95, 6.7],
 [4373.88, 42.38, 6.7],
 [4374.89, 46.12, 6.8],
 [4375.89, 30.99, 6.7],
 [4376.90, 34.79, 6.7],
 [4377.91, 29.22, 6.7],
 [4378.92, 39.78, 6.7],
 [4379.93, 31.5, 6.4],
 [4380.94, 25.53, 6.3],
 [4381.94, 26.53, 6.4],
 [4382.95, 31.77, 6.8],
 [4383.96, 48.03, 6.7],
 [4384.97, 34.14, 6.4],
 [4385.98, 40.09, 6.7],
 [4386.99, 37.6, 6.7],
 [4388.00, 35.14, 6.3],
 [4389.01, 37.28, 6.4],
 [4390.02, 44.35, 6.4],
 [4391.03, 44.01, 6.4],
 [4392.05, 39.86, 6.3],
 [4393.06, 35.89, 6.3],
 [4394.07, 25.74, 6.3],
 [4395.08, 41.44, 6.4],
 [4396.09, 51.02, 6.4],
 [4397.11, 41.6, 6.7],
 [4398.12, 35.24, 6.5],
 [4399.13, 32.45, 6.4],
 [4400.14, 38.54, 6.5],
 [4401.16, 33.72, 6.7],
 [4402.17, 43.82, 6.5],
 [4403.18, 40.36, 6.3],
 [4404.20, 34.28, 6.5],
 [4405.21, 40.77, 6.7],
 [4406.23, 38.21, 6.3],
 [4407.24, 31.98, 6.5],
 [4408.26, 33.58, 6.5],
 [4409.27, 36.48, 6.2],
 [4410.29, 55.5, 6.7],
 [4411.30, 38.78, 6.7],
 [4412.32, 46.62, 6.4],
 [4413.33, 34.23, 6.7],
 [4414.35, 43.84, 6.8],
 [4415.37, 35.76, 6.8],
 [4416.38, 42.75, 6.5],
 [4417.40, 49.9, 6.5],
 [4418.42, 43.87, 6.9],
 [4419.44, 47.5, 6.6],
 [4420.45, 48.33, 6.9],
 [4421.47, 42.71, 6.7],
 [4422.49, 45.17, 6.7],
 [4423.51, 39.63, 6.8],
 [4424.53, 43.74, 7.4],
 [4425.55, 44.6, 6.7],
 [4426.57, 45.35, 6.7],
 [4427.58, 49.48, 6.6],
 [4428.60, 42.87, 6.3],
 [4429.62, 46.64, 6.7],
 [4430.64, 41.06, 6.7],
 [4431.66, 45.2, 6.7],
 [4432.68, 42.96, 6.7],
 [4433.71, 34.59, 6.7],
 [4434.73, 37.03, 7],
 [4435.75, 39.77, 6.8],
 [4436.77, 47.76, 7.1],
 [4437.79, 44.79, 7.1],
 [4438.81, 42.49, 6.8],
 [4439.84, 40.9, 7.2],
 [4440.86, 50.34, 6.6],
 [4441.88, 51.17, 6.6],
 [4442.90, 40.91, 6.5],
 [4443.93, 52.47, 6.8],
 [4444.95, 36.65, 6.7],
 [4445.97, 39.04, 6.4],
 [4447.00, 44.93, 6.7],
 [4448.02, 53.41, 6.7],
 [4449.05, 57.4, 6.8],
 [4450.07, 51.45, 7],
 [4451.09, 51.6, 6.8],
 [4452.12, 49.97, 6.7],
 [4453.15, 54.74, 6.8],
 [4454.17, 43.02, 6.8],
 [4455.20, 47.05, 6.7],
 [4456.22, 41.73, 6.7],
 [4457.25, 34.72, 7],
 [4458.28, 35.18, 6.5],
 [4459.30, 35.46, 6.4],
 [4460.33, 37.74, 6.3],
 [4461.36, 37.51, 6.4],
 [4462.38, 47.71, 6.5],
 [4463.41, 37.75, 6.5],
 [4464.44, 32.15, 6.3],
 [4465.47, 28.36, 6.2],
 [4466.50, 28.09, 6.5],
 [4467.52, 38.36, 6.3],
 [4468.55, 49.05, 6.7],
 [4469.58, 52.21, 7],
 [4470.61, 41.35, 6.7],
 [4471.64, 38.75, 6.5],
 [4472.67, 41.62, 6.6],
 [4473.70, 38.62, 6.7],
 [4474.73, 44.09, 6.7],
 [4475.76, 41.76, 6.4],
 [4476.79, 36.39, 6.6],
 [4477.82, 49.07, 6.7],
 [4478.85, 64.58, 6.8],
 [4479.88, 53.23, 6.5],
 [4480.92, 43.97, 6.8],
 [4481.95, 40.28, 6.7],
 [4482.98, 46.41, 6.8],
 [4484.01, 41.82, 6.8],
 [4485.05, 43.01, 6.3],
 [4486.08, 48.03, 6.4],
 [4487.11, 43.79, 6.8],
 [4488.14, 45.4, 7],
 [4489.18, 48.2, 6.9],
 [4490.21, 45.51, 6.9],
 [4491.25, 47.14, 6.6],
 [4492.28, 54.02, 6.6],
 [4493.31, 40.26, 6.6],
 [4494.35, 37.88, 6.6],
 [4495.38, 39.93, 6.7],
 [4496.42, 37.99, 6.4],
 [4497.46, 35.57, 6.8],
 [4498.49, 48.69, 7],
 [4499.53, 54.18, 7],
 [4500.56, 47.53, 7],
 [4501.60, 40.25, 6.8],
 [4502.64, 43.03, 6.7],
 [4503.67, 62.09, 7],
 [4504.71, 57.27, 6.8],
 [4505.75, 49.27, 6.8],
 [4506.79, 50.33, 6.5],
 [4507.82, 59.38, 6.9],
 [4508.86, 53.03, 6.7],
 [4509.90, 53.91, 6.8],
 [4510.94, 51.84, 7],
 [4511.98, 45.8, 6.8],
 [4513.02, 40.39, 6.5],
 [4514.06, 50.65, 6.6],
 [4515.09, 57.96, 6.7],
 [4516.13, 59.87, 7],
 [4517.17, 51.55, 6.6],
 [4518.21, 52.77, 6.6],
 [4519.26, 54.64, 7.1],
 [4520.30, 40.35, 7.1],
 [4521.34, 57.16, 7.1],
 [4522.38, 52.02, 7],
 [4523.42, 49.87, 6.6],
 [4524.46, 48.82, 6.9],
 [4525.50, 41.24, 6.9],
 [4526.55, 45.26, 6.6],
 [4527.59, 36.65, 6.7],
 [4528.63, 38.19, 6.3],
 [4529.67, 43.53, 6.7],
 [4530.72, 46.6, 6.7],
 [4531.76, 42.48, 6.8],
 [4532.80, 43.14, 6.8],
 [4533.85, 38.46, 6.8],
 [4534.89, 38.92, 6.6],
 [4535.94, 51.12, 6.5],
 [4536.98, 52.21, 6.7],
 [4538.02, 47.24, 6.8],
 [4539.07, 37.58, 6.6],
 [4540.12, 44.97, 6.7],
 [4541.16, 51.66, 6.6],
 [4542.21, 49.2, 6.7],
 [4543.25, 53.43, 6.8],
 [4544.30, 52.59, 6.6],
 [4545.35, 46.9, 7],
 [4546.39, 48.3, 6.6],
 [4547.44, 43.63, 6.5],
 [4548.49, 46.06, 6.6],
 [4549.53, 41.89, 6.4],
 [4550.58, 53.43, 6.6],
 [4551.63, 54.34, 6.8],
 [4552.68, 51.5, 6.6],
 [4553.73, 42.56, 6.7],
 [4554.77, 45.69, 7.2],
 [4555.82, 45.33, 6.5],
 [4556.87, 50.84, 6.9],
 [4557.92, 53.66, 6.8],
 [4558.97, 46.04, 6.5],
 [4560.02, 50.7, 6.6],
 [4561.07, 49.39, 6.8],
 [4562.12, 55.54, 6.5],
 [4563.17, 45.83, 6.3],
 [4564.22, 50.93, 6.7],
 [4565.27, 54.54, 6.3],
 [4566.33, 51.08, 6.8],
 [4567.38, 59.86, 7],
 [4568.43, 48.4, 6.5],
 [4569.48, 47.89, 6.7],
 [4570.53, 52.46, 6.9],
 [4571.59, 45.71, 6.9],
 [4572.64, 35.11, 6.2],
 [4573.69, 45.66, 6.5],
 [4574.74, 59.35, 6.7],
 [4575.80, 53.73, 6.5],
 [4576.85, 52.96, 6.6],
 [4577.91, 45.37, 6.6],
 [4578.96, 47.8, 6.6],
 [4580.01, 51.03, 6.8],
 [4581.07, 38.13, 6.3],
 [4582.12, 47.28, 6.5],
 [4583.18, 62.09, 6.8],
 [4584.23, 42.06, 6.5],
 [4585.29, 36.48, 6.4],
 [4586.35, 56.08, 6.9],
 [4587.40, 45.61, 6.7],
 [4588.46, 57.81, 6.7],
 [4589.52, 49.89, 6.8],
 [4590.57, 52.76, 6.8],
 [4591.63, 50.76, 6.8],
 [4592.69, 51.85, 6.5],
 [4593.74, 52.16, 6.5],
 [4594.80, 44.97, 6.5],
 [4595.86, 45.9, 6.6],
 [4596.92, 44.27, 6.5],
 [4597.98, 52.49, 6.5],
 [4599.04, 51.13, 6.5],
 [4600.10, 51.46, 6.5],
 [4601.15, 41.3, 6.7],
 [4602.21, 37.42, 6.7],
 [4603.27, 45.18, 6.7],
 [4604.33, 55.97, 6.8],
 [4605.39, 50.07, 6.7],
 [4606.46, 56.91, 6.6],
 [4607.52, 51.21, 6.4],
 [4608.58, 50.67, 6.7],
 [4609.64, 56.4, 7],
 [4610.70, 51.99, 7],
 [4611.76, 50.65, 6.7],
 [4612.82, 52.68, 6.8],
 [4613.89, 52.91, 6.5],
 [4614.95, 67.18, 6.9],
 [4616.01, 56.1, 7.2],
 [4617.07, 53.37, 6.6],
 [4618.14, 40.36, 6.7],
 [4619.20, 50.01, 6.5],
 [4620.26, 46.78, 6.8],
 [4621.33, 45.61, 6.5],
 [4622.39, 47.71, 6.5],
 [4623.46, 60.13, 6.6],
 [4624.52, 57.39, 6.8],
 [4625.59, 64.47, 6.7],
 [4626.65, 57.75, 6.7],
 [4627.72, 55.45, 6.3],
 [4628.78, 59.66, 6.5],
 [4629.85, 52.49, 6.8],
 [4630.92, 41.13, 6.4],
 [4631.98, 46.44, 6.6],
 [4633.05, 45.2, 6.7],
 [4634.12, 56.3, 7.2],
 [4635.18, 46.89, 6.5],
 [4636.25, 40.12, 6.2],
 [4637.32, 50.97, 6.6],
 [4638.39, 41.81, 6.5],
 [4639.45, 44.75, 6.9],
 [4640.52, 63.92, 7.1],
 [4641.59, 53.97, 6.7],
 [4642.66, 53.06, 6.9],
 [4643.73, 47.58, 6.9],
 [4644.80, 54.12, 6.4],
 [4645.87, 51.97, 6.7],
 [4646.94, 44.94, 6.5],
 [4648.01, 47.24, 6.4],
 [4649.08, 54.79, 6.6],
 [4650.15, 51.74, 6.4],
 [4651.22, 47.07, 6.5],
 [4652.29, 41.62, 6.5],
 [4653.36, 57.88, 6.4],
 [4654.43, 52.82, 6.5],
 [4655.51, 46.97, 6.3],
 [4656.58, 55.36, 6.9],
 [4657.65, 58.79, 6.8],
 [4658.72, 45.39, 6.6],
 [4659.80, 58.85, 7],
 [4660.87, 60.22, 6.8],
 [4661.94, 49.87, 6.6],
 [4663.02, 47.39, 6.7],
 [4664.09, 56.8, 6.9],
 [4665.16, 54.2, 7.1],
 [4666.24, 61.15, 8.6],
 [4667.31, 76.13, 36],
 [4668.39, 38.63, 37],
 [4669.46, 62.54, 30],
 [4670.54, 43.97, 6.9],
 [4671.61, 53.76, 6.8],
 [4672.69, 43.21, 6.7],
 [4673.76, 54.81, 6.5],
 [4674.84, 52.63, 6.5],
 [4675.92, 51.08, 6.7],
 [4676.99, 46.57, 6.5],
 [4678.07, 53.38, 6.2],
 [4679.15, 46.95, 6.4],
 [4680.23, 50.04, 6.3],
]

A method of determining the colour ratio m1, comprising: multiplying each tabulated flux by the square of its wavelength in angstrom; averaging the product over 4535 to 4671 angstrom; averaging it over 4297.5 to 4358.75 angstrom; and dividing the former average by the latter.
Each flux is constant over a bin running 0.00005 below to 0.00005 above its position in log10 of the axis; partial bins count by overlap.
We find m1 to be 1.68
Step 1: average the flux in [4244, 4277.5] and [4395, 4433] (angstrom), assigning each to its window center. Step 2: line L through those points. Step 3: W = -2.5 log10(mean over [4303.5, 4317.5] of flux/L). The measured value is 0.19 mag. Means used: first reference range 33.5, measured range 30.4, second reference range 41.9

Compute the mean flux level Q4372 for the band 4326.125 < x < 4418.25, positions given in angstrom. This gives 38.2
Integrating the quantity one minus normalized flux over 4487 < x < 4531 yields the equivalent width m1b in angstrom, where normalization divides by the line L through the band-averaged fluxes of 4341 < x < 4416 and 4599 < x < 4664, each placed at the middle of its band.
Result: -2.8 angstrom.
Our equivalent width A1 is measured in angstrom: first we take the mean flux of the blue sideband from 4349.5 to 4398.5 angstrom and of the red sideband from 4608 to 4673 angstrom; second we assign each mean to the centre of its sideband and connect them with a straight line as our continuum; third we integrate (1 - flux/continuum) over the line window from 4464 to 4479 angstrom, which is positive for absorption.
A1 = 0.8 angstrom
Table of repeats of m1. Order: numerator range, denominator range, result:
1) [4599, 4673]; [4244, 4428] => 1.64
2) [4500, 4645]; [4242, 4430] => 1.52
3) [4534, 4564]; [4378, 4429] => 1.29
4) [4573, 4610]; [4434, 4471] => 1.22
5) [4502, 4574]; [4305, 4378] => 1.45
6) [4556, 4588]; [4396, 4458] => 1.22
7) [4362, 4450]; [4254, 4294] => 1.26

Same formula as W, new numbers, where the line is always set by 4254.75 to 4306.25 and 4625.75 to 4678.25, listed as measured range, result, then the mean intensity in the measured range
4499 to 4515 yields -0.153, 50.8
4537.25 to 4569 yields -0.058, 49.1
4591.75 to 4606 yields 0.019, 48.1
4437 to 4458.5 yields -0.126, 46.1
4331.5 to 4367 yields -0.049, 37.5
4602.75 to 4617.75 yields -0.083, 53.5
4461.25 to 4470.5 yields 0.074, 39.2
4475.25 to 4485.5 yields -0.081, 46.1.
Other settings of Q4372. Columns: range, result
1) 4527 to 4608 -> 48.2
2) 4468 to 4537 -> 46.8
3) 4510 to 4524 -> 51.2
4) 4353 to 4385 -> 37.8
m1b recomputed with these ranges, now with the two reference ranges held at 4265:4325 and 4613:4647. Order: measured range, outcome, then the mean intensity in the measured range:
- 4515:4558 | -1.3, 47.5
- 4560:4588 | -0.5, 49.3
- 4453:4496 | -0.1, 42.7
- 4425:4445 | -1.9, 44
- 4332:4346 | -0.4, 35.5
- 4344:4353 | -0.9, 38.7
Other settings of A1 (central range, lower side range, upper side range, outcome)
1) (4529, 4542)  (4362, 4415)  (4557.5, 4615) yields 0.59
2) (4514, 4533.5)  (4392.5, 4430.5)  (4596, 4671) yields -0.60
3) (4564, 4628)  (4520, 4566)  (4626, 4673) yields -1.42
